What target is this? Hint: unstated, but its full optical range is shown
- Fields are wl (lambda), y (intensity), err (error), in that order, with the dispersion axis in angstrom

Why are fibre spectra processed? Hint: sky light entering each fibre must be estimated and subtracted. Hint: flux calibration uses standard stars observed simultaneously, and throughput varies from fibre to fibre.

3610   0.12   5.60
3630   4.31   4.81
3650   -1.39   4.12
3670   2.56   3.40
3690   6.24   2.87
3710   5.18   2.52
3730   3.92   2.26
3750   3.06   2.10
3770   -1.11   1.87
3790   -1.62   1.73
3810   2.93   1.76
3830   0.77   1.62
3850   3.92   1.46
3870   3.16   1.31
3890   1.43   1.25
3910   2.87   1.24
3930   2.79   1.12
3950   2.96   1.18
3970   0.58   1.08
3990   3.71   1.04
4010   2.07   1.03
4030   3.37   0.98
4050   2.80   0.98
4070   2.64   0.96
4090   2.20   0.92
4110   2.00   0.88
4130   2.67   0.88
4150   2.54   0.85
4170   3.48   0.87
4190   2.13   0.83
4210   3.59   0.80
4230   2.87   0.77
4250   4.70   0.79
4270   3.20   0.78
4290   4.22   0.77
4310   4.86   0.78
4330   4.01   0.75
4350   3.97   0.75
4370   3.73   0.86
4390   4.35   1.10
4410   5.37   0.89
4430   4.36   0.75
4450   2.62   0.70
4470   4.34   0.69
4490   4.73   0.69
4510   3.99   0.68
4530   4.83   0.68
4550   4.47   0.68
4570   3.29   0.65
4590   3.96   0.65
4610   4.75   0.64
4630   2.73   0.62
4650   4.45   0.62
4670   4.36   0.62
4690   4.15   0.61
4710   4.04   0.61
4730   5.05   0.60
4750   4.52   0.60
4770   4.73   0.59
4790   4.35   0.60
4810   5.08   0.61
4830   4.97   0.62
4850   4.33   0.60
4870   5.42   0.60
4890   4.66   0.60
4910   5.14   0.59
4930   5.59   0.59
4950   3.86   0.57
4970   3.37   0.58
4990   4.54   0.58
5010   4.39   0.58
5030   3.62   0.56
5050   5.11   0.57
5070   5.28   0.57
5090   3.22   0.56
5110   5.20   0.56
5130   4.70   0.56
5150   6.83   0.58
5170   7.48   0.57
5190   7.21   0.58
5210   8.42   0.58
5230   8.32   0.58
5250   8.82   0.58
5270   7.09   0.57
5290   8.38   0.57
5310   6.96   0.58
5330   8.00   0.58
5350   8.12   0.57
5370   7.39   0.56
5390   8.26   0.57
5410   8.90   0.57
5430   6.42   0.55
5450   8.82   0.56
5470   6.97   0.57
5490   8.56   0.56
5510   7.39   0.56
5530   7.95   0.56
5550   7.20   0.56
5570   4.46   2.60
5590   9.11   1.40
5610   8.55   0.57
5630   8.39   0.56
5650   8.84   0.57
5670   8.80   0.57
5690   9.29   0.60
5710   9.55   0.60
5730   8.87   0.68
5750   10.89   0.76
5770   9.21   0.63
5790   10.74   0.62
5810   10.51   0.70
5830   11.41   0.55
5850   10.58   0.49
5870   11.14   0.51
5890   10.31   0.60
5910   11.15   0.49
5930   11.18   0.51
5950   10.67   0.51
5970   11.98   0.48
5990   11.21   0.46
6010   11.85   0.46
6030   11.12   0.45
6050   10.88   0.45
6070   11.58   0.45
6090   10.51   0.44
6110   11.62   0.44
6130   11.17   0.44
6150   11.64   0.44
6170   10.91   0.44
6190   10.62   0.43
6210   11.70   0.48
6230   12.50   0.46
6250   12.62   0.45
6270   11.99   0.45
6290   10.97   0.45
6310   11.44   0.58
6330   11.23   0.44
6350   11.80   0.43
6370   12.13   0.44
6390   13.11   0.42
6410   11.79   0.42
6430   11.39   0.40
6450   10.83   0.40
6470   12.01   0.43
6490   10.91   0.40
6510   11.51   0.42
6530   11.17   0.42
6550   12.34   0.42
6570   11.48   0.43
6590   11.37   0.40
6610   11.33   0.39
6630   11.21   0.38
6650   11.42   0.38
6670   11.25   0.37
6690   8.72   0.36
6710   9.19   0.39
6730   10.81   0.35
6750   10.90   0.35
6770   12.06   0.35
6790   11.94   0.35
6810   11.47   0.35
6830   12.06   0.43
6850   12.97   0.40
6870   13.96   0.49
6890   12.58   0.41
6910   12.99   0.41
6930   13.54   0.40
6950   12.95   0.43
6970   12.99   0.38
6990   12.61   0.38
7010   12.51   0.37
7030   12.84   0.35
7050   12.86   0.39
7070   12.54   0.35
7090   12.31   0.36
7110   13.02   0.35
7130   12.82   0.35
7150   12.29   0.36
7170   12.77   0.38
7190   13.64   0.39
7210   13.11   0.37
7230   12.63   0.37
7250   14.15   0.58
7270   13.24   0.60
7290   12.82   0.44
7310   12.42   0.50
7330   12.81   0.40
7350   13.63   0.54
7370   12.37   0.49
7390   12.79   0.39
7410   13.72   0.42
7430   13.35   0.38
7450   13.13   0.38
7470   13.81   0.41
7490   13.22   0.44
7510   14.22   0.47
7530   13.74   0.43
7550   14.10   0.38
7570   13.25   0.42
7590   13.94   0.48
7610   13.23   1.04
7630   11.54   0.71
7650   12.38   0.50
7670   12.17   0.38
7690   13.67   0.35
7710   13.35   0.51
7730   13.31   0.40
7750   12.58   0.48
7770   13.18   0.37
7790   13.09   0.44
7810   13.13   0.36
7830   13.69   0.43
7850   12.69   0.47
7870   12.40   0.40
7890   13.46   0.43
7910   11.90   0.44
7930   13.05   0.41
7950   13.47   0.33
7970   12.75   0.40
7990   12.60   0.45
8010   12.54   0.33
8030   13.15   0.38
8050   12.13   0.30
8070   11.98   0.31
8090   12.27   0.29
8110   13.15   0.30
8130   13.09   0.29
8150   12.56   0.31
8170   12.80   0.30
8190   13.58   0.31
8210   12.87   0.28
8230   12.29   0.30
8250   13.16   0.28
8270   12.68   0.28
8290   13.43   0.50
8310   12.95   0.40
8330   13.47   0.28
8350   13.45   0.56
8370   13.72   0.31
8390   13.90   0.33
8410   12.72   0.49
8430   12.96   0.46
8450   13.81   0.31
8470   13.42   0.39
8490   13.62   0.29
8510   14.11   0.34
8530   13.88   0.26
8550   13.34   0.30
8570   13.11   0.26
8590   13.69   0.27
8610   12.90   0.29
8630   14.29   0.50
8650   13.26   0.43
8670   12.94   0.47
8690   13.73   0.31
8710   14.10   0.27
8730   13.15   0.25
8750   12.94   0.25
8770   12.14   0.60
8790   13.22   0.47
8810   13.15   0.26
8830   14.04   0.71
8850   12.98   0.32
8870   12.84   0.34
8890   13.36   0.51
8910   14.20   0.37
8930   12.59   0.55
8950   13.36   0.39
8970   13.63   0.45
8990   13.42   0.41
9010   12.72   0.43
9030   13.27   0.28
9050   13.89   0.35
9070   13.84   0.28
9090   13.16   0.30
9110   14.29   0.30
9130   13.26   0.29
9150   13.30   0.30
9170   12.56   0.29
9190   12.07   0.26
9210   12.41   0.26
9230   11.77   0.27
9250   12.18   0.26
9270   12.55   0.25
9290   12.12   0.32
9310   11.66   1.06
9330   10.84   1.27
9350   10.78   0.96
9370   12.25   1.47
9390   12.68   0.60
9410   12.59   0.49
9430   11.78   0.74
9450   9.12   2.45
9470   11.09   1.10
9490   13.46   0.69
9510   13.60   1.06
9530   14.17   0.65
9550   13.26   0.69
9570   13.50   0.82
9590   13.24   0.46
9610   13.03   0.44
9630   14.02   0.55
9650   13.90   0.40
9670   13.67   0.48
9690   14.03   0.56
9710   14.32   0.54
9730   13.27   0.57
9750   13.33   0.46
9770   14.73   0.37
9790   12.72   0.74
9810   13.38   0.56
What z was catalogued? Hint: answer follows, 0.293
